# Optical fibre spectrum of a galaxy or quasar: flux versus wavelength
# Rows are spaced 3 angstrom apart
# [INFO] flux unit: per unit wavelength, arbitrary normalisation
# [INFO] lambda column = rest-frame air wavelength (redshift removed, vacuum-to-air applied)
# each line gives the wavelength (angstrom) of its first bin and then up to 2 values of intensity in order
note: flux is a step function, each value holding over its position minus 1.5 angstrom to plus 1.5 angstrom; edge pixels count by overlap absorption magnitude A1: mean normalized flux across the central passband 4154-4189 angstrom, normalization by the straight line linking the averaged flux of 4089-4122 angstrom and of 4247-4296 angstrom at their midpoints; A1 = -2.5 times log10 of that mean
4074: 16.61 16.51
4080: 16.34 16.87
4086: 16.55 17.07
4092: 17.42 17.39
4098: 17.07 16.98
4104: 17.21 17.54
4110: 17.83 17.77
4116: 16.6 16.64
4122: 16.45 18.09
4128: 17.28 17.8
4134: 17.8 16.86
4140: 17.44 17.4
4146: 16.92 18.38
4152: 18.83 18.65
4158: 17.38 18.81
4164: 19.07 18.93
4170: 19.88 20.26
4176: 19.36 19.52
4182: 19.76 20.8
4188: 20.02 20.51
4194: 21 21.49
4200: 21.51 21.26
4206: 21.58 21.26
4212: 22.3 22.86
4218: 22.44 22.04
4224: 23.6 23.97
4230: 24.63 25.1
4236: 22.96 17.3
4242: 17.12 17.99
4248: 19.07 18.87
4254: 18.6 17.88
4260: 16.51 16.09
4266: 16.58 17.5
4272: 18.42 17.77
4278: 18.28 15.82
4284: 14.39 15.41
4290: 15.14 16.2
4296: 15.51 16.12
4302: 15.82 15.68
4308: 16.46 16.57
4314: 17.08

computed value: -0.135 mag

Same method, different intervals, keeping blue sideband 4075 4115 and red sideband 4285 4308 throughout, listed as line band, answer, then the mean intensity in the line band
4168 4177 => -0.19 mag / 19.8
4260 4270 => -0.05 mag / 16.7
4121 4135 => -0.04 mag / 17.5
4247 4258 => -0.16 mag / 18.6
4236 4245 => -0.14 mag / 18.3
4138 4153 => -0.06 mag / 17.7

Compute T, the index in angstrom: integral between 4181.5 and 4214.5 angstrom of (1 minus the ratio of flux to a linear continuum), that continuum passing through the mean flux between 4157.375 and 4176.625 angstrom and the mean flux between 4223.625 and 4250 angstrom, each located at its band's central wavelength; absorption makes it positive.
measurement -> -1.8 angstrom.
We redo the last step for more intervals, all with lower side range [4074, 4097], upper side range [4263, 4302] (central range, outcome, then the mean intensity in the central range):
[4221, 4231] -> -4.4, 23.7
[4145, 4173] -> -3.3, 18.7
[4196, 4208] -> -3.5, 21.5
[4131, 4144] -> -0.5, 17.4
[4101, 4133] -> -1.0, 17.3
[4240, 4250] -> -1.0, 18.1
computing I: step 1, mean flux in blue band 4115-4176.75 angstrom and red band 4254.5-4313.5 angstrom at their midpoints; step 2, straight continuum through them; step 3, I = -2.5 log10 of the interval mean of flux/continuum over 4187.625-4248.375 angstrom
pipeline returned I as -0.24 mag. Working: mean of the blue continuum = 18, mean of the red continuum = 16.5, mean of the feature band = 21.5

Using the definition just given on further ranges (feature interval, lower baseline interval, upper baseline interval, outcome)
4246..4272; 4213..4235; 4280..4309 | 0.110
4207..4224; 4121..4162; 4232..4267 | -0.212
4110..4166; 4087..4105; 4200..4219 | 0.073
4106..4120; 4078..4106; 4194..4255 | 0.024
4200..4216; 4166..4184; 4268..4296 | -0.167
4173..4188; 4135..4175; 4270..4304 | -0.112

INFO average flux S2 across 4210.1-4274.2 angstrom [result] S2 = 20.1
